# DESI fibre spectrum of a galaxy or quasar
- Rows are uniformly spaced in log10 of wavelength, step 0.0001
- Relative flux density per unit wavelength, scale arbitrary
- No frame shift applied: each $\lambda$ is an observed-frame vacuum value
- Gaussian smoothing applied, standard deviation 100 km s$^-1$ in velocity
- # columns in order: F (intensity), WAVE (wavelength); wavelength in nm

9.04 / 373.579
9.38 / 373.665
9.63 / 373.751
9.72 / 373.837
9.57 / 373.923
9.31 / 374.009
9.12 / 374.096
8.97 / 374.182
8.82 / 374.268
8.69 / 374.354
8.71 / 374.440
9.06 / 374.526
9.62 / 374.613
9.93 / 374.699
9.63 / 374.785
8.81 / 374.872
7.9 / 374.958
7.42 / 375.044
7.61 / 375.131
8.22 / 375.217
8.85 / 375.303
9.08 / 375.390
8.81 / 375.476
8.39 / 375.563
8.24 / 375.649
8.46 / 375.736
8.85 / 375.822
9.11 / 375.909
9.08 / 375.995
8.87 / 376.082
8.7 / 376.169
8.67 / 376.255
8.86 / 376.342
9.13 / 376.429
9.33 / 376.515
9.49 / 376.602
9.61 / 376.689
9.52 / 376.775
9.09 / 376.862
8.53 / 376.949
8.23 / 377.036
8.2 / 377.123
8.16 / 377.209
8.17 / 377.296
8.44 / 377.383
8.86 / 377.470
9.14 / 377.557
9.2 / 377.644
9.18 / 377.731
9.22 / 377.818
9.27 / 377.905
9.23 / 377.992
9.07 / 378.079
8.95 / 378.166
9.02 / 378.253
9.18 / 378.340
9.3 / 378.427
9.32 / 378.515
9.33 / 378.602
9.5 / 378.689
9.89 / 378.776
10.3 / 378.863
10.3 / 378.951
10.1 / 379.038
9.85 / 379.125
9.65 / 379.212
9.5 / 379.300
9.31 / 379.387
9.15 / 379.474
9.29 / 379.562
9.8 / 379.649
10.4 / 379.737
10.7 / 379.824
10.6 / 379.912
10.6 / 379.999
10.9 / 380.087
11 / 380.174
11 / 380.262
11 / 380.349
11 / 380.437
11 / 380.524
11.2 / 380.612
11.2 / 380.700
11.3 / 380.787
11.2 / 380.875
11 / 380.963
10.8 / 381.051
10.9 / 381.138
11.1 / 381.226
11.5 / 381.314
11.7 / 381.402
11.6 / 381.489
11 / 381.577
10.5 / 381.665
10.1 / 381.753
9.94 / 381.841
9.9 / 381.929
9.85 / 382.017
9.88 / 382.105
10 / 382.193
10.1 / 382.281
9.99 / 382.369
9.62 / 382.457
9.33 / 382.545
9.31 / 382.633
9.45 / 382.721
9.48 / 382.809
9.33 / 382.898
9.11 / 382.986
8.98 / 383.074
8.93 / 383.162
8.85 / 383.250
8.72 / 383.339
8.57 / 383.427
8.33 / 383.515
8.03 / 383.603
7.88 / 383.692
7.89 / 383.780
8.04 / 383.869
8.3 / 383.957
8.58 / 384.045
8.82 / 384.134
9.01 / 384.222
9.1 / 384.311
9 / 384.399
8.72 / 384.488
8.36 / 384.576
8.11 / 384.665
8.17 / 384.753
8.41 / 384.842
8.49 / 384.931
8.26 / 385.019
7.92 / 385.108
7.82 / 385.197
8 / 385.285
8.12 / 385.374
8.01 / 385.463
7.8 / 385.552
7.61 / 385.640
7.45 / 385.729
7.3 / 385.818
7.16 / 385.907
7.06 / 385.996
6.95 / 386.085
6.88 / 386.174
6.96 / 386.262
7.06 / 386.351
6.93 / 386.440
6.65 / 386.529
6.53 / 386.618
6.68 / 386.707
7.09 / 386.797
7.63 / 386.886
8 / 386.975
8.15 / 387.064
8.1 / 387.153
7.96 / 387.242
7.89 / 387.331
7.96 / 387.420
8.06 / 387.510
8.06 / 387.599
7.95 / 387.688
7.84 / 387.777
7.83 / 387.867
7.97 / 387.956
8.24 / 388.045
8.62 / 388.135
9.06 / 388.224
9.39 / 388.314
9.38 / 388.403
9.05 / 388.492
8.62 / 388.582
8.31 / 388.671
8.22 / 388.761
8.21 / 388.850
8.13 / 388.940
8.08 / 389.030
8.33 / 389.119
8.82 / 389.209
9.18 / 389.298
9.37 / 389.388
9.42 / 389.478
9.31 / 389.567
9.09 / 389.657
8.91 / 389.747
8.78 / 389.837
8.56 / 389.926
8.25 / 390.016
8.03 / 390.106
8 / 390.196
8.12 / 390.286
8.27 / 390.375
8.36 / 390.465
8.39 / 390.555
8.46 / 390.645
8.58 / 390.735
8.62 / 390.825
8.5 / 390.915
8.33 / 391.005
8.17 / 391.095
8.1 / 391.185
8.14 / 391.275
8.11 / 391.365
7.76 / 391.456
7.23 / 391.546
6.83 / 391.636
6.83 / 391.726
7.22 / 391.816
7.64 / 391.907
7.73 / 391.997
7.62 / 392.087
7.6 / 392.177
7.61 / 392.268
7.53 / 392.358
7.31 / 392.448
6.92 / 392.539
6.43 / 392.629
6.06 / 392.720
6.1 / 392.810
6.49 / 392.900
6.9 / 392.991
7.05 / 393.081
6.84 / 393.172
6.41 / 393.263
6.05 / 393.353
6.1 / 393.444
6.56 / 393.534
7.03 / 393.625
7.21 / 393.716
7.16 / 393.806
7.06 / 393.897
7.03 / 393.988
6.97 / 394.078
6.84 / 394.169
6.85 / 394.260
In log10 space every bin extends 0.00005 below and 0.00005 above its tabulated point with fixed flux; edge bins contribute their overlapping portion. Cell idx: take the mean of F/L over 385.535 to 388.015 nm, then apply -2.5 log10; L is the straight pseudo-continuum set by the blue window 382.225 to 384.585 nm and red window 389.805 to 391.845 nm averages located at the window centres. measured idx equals 0.14 mag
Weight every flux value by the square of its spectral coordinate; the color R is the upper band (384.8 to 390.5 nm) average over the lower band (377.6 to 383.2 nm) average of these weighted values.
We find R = 0.83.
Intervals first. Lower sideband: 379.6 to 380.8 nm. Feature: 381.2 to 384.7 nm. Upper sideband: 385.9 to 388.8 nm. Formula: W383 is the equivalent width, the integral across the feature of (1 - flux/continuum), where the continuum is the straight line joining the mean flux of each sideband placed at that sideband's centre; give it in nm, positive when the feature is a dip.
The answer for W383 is 0.12 nm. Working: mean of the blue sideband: 10.8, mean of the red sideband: 7.83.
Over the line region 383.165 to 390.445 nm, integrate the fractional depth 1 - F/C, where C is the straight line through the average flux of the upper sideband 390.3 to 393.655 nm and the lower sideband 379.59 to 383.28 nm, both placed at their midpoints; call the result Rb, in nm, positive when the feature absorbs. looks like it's 0.53 nm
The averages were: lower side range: 10.4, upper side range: 7.41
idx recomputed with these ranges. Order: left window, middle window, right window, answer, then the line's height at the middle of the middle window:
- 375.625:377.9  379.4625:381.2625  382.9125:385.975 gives -0.24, 8.6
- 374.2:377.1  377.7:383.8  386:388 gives -0.20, 8.23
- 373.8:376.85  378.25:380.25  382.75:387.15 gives -0.16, 8.56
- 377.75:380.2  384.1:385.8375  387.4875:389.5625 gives 0.10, 8.99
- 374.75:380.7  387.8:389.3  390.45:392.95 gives -0.07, 7.98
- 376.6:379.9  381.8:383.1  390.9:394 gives -0.11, 8.68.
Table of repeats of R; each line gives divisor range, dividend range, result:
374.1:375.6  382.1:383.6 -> 1.10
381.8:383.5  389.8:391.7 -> 0.90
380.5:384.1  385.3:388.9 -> 0.82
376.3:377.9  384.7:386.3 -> 0.90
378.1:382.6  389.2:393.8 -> 0.80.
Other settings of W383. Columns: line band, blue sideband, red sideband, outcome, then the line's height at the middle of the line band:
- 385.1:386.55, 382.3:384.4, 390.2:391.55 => 0.21 nm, 8.66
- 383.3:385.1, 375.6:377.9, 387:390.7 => 0.04 nm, 8.61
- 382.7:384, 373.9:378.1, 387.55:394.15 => -0.04 nm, 8.37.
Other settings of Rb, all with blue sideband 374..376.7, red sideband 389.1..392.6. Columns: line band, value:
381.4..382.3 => -0.19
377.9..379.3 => -0.13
